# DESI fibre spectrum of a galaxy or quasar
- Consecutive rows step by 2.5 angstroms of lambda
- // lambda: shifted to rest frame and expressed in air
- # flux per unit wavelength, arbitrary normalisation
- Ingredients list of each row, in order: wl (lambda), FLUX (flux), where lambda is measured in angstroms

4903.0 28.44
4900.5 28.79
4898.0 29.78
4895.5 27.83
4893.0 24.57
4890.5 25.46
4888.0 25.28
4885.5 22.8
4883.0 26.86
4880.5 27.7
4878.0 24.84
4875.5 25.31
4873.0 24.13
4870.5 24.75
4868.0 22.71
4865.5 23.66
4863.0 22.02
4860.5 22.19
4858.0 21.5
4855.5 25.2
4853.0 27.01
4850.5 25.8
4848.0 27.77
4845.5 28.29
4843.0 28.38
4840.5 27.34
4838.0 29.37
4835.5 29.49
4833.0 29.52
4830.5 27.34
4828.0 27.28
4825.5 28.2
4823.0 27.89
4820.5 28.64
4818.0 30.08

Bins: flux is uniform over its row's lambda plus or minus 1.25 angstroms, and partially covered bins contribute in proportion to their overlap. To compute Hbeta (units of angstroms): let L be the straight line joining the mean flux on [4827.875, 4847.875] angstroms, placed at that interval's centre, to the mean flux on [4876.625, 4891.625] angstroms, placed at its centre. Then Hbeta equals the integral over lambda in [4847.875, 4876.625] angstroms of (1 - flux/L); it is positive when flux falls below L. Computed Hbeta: 2.9 angstroms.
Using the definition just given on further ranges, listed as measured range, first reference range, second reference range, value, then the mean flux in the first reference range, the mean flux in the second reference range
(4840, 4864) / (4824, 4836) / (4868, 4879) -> 0.81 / 28.3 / 24.5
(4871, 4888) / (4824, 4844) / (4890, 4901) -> 1.44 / 28.4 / 27.3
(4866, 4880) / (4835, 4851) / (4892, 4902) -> 1.74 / 28.1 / 27.8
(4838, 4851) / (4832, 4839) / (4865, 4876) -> 0.13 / 29.5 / 24.1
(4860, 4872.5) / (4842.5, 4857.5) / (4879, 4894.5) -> 1.43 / 26.7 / 25.5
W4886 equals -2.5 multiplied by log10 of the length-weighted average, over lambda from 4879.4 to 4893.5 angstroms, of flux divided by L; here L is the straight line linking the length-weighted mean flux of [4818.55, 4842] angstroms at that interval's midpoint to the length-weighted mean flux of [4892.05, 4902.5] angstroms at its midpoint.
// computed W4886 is 0.10 mag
